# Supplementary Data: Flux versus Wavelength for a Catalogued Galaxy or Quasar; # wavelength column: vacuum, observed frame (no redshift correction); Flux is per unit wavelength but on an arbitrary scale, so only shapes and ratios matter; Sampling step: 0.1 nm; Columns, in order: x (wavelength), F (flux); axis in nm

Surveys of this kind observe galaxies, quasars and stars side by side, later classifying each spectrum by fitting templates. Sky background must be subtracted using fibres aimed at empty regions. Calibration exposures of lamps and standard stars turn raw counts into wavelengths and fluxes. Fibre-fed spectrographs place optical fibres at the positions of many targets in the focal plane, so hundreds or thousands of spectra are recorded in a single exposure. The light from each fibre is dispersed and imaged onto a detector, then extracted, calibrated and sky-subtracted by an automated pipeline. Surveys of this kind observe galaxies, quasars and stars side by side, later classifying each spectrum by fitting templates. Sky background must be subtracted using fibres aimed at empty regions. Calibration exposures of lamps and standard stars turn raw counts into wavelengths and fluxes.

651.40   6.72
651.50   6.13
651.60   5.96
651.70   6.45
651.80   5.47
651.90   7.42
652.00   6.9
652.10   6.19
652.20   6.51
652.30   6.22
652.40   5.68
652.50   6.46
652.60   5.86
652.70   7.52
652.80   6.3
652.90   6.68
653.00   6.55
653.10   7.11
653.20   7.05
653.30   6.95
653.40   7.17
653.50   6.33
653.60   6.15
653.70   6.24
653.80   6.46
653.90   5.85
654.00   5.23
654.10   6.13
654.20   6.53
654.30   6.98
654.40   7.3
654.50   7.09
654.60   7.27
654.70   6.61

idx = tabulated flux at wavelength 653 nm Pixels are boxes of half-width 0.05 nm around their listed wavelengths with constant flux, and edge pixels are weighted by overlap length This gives 6.55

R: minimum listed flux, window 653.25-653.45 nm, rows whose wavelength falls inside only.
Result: 6.95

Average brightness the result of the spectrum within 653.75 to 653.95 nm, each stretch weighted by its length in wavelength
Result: 6.15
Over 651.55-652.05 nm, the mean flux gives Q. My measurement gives 6.44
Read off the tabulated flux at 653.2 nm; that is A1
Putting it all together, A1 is 7.05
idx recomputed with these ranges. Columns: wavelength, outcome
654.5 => 7.09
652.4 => 5.68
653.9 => 5.85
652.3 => 6.22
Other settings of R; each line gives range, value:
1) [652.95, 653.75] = 6.15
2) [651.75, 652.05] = 5.47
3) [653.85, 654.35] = 5.23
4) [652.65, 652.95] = 6.3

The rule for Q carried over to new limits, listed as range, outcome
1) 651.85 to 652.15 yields 6.84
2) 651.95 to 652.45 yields 6.3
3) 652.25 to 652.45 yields 5.95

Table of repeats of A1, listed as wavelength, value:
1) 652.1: 6.19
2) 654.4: 7.3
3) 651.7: 6.45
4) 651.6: 5.96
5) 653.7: 6.24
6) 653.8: 6.46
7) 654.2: 6.53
